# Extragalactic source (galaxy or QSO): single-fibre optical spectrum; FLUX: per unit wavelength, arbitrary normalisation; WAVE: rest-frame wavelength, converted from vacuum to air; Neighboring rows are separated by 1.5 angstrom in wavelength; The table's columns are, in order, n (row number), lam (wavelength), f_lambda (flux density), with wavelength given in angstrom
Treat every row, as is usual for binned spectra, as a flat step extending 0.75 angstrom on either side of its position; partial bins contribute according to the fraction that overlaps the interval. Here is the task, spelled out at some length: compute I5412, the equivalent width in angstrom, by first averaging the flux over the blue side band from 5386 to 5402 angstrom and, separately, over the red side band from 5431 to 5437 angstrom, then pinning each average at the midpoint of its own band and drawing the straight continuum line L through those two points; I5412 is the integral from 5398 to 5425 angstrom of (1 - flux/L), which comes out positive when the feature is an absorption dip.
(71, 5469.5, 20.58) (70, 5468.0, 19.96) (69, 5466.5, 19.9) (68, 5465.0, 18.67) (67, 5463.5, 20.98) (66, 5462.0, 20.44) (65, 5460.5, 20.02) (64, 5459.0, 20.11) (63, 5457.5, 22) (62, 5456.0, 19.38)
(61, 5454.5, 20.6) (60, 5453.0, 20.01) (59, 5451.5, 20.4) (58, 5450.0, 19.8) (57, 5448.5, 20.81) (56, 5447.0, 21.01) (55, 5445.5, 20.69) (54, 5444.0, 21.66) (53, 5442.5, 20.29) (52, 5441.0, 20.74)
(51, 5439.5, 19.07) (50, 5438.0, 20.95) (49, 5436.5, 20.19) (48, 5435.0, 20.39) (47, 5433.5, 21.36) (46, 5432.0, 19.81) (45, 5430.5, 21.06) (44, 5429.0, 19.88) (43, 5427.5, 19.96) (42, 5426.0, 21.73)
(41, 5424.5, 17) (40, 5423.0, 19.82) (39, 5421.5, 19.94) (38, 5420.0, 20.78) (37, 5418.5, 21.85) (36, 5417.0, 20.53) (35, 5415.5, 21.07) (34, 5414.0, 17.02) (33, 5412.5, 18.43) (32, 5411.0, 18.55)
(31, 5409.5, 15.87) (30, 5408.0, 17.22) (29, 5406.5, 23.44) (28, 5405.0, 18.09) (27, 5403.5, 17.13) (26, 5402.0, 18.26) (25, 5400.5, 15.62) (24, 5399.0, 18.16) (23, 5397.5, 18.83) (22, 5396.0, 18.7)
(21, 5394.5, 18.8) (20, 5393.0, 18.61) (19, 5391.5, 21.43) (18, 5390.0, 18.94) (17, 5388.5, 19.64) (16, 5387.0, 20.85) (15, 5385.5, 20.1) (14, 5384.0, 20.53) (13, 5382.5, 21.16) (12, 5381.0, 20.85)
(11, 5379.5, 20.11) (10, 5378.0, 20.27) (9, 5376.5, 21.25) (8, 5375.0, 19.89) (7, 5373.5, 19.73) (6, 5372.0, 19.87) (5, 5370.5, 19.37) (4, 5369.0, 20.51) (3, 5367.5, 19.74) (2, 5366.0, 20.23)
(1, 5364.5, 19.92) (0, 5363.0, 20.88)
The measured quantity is 1.1 angstrom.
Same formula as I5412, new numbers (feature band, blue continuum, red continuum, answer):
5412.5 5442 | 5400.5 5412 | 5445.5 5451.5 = -1.17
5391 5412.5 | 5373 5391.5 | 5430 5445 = 2.07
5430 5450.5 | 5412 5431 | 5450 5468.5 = -0.51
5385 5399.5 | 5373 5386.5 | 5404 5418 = 0.32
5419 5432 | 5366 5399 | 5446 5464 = 0.13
